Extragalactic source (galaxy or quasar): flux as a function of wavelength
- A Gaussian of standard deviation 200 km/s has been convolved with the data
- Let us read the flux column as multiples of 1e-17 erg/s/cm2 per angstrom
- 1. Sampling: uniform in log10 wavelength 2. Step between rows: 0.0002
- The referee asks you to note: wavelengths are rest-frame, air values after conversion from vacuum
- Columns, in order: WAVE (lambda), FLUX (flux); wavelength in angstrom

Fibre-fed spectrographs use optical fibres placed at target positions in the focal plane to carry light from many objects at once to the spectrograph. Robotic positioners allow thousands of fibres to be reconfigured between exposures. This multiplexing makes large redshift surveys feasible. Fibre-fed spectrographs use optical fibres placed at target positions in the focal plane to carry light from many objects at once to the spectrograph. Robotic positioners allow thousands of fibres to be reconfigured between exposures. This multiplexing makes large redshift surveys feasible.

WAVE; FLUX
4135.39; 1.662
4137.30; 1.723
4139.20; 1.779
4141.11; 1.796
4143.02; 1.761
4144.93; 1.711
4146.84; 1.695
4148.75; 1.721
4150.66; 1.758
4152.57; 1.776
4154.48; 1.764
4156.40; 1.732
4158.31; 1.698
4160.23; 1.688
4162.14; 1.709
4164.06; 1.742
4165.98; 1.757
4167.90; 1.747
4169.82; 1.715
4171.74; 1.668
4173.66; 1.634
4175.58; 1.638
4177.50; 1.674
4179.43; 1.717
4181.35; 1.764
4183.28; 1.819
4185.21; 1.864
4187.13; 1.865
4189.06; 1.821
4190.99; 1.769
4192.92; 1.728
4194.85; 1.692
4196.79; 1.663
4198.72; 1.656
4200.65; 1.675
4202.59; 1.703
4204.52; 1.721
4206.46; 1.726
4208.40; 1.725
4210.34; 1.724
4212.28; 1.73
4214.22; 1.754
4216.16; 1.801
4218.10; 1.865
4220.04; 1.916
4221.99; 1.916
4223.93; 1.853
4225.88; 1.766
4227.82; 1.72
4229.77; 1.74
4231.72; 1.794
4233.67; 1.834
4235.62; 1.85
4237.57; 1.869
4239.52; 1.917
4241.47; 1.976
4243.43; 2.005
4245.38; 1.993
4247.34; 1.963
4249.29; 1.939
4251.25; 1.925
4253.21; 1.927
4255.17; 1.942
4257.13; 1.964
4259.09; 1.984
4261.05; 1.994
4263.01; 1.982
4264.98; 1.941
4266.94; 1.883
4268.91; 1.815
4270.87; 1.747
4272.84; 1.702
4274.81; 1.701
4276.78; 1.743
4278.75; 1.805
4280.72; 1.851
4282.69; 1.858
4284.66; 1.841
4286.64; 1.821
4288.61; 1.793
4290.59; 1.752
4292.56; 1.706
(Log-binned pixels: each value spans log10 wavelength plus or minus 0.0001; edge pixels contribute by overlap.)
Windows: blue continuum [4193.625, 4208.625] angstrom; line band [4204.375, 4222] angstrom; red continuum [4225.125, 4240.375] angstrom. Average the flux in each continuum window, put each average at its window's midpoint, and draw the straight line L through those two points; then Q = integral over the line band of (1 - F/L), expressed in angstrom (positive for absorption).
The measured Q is -0.5 angstrom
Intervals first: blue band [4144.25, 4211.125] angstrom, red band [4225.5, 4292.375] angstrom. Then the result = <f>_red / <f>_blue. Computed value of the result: 1.08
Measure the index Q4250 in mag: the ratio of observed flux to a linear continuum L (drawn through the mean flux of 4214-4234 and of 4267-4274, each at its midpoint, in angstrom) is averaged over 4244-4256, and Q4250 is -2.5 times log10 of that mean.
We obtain -0.09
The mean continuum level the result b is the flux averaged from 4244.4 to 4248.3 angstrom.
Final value 1.98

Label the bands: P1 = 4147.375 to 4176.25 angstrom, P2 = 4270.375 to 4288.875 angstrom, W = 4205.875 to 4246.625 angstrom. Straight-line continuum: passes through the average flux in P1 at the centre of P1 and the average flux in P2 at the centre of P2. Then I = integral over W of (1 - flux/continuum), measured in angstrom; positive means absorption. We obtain -1.8 angstrom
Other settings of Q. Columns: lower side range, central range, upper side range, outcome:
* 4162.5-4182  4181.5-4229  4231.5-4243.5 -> 0.7 angstrom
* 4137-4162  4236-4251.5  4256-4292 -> -1.1 angstrom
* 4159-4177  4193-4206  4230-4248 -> 0.7 angstrom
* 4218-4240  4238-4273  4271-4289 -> -2.2 angstrom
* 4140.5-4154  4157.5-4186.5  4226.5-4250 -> 0.9 angstrom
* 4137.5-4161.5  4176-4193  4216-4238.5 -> 0.0 angstrom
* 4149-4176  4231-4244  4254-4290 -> -0.6 angstrom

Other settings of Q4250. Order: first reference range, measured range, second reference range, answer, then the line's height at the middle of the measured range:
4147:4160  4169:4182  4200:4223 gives 0.04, 1.75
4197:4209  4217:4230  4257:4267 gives -0.02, 1.79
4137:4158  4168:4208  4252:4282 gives 0.04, 1.79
